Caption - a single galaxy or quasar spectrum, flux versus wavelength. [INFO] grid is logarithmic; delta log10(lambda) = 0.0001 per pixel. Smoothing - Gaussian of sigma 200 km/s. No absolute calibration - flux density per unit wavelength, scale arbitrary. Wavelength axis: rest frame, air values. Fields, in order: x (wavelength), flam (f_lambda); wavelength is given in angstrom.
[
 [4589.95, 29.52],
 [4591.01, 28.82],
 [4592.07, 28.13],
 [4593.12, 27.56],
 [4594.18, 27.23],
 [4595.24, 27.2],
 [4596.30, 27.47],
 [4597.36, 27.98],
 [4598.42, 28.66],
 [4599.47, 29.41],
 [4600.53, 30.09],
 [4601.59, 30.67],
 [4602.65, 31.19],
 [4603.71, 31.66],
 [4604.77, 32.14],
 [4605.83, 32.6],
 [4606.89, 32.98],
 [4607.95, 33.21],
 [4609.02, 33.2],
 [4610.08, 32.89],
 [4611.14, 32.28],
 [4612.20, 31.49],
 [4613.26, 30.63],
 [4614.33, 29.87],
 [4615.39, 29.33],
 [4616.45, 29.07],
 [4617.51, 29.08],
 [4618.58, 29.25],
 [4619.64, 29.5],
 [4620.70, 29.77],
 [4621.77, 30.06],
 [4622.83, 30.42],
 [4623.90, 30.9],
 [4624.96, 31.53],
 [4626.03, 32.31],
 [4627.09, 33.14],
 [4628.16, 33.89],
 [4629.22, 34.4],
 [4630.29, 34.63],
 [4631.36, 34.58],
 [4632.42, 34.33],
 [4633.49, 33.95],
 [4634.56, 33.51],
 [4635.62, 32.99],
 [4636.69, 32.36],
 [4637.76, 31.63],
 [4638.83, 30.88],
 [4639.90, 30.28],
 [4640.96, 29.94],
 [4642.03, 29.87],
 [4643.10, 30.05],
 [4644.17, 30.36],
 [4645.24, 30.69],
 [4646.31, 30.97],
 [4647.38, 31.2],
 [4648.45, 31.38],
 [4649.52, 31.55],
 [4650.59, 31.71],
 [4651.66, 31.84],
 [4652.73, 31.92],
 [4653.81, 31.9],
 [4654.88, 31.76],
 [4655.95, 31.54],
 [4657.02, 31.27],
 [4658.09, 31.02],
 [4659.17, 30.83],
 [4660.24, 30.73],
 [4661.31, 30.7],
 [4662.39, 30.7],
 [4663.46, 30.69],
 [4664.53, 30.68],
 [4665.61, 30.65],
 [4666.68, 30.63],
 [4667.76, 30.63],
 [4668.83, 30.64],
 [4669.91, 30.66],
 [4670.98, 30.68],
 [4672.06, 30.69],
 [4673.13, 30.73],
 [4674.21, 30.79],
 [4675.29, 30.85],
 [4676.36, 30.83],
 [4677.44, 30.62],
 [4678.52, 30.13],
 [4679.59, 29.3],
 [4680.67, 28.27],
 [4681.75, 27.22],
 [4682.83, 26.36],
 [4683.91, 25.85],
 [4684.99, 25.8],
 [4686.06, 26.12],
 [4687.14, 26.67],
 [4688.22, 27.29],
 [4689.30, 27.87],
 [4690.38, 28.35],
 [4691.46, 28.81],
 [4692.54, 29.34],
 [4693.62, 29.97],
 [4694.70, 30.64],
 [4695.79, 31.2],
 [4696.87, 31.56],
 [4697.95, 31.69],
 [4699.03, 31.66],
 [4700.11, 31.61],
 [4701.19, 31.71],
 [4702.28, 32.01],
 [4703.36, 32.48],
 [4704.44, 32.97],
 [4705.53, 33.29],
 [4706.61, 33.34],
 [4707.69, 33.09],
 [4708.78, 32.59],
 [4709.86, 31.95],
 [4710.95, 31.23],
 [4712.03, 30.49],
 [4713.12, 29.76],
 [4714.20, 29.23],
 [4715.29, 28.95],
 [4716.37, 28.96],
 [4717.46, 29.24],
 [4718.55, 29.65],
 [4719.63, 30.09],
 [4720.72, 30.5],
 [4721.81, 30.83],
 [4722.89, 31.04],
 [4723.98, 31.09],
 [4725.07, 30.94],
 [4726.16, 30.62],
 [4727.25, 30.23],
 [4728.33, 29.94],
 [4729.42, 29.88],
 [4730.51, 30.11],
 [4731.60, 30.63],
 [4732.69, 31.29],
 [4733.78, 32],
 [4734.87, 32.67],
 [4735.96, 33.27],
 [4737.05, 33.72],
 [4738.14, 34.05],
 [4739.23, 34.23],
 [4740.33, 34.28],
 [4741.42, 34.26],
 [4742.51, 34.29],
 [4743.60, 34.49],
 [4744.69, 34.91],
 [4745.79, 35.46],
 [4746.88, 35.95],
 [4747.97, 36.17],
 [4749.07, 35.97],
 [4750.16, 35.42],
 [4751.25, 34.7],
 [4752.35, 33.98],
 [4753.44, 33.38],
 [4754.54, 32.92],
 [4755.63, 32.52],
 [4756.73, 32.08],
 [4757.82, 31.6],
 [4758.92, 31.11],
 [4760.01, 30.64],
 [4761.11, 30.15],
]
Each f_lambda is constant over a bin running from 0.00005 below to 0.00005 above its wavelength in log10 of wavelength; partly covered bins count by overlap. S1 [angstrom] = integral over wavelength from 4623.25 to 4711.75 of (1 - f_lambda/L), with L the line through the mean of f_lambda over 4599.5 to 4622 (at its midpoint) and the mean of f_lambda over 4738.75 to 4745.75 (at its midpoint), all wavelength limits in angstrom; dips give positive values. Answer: 4.1 angstrom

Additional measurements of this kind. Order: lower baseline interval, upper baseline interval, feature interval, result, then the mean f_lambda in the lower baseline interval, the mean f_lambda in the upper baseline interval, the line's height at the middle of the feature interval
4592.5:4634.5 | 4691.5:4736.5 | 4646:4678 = 0.0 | 31.1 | 31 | 31.1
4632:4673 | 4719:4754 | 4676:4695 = 2.2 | 31.2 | 32.8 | 31.9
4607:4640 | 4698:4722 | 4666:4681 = 0.5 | 31.8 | 31.2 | 31.4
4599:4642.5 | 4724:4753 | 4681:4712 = 2.4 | 31.6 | 33.2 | 32.6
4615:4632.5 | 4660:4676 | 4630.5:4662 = -0.5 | 31.5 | 30.7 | 31.1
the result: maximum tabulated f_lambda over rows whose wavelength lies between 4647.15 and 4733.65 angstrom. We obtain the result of 33.34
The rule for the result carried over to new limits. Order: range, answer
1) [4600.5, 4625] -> 33.21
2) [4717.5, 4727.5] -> 31.09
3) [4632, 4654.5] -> 34.33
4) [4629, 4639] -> 34.63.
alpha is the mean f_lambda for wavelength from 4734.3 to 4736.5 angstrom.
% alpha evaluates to 33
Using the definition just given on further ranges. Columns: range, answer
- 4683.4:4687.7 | 26.2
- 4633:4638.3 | 32.9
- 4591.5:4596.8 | 27.5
